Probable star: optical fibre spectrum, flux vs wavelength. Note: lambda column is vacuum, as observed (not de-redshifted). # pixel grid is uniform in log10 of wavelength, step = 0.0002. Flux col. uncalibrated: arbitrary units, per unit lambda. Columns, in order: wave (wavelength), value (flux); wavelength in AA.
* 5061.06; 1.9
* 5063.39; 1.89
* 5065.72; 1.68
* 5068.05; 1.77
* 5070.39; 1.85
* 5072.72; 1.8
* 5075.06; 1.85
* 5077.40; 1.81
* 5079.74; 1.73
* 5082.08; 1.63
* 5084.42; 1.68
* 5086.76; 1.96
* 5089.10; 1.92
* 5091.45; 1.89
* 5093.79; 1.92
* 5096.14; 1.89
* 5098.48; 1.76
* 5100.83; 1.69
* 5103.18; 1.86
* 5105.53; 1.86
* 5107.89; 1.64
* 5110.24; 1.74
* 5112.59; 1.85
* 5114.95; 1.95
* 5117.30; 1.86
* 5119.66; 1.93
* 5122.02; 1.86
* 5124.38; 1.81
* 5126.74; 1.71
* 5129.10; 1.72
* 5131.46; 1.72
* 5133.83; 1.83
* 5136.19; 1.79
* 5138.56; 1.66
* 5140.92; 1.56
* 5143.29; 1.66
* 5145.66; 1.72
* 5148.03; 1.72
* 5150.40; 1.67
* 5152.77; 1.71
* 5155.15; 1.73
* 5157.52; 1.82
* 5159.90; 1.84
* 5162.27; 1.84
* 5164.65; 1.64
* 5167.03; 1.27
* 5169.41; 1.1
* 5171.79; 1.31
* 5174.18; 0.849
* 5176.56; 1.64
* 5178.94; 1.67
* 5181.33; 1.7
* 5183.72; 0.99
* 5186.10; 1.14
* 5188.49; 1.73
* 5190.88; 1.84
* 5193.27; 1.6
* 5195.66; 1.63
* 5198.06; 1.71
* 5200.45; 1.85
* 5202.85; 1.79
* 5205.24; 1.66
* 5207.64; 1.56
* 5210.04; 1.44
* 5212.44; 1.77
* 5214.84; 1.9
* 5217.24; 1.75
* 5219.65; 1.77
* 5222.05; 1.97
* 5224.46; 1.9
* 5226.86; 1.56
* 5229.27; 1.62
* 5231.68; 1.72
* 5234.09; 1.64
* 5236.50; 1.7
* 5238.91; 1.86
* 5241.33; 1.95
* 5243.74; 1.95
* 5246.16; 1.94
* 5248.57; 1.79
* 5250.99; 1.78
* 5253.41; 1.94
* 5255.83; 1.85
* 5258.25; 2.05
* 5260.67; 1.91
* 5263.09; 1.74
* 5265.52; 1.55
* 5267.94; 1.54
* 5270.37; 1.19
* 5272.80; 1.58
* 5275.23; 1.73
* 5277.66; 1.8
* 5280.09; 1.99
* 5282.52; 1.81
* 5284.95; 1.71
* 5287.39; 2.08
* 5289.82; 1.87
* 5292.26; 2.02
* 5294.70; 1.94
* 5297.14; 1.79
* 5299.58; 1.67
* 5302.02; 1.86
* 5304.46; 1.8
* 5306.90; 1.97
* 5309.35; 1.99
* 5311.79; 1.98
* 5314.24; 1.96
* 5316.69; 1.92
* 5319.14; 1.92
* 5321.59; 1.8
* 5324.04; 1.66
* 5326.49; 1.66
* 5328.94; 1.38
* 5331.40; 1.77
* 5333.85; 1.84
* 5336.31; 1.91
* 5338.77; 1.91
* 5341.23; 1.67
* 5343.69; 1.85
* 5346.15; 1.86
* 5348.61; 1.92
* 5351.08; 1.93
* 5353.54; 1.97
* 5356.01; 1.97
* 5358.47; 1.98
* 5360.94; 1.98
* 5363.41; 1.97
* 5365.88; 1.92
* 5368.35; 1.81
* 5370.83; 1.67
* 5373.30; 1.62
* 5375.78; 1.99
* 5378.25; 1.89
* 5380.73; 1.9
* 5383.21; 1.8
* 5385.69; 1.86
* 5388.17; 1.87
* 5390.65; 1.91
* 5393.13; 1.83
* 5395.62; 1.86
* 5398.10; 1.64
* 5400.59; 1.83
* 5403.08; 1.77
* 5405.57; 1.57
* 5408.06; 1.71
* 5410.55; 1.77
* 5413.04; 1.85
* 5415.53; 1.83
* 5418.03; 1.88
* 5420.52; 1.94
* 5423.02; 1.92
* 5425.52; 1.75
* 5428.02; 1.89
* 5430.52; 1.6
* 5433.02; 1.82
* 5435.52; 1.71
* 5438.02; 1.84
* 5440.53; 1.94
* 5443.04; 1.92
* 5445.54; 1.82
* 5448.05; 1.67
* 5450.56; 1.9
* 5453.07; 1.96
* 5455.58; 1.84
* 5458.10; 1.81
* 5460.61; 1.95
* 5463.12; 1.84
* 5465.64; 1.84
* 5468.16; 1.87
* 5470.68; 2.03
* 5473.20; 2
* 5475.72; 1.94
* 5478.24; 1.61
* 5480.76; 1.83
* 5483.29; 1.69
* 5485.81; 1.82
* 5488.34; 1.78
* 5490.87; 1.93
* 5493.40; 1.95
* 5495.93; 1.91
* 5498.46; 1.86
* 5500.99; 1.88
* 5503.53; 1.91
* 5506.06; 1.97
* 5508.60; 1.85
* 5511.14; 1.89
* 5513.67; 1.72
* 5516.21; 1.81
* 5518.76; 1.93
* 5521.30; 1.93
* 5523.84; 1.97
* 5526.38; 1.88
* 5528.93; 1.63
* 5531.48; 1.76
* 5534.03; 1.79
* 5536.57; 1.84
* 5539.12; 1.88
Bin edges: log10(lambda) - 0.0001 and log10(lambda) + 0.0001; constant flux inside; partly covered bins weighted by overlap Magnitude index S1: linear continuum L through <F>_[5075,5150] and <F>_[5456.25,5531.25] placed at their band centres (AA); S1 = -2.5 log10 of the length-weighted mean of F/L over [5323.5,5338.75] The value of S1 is 0.07 mag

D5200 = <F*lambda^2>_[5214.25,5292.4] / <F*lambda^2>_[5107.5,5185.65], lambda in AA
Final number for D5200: 1.13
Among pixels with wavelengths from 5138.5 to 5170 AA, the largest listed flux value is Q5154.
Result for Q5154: 1.84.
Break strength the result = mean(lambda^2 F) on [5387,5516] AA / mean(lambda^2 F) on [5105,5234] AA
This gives 1.22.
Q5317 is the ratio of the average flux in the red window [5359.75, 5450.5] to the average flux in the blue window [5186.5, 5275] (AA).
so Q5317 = 1.0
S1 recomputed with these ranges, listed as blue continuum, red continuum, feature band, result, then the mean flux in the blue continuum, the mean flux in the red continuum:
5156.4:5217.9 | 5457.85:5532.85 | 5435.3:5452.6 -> -0.02 mag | 1.58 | 1.86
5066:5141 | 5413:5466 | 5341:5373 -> -0.03 mag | 1.8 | 1.84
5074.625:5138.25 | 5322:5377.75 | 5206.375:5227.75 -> 0.05 mag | 1.81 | 1.83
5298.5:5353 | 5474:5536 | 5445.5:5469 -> -0.01 mag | 1.83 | 1.84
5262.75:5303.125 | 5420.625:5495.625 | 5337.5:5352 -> -0.04 mag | 1.76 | 1.85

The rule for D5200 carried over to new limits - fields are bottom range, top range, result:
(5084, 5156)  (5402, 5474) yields 1.16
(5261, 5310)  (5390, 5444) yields 1.06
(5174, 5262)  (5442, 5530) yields 1.20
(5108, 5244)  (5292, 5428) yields 1.17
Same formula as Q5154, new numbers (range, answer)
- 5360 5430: 1.99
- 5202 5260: 2.05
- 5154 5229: 1.97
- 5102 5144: 1.95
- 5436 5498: 2.03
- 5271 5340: 2.08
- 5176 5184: 1.7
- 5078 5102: 1.96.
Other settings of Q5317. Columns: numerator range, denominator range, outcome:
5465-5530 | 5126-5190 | 1.18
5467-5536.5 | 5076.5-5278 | 1.09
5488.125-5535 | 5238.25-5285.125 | 1.04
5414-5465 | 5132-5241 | 1.12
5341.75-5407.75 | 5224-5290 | 1.04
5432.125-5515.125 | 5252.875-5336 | 1.03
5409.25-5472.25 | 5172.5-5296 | 1.08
